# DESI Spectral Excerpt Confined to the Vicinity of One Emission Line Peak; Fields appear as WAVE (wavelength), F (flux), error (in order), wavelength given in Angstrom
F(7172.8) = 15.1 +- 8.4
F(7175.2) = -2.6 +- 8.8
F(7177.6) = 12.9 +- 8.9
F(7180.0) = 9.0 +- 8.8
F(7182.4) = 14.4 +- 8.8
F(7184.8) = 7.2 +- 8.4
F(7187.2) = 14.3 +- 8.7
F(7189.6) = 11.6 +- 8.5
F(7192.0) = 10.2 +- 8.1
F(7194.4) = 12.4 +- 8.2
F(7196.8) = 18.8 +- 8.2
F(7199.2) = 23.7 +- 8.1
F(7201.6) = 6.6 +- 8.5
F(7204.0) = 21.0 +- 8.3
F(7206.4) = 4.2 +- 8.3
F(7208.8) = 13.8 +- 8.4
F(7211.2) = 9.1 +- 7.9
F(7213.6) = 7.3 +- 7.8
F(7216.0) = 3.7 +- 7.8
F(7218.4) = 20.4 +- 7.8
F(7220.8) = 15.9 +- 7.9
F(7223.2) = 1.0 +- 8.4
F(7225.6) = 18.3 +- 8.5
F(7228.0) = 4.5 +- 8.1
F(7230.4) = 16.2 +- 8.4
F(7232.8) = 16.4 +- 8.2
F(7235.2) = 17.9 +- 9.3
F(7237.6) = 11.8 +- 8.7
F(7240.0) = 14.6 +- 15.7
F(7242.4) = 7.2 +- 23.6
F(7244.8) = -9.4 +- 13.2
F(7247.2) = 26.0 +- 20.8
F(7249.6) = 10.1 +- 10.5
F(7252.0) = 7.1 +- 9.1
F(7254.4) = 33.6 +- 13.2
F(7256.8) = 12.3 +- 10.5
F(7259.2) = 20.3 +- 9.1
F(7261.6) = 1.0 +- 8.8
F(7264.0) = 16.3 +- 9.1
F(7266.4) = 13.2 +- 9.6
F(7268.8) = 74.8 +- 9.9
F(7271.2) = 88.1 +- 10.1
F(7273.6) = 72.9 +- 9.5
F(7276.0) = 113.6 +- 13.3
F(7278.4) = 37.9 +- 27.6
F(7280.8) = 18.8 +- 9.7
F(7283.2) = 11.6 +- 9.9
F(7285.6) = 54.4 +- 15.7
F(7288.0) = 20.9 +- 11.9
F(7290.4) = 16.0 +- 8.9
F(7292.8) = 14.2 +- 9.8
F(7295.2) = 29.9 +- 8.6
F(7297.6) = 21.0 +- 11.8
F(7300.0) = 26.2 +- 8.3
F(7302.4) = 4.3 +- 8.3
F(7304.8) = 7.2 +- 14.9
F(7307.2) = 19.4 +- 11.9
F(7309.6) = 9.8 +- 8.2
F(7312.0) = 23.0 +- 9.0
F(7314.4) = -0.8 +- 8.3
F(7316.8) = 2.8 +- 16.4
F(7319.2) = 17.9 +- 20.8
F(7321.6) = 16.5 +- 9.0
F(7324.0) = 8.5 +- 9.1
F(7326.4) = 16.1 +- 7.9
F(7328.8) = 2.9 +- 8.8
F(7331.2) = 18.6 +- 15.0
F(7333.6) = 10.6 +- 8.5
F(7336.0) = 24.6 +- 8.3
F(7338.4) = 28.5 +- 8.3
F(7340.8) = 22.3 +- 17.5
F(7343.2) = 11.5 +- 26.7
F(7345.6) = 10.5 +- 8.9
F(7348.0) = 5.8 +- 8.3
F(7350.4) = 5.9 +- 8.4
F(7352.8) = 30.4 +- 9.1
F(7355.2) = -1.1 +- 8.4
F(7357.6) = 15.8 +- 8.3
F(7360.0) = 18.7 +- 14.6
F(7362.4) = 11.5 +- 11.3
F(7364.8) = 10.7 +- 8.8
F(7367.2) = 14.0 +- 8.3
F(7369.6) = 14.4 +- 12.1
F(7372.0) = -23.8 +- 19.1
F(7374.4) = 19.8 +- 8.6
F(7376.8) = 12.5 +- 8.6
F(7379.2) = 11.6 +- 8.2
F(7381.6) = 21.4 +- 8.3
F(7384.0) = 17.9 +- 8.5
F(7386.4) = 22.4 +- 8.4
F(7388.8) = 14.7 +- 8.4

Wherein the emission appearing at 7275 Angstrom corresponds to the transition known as [O II]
